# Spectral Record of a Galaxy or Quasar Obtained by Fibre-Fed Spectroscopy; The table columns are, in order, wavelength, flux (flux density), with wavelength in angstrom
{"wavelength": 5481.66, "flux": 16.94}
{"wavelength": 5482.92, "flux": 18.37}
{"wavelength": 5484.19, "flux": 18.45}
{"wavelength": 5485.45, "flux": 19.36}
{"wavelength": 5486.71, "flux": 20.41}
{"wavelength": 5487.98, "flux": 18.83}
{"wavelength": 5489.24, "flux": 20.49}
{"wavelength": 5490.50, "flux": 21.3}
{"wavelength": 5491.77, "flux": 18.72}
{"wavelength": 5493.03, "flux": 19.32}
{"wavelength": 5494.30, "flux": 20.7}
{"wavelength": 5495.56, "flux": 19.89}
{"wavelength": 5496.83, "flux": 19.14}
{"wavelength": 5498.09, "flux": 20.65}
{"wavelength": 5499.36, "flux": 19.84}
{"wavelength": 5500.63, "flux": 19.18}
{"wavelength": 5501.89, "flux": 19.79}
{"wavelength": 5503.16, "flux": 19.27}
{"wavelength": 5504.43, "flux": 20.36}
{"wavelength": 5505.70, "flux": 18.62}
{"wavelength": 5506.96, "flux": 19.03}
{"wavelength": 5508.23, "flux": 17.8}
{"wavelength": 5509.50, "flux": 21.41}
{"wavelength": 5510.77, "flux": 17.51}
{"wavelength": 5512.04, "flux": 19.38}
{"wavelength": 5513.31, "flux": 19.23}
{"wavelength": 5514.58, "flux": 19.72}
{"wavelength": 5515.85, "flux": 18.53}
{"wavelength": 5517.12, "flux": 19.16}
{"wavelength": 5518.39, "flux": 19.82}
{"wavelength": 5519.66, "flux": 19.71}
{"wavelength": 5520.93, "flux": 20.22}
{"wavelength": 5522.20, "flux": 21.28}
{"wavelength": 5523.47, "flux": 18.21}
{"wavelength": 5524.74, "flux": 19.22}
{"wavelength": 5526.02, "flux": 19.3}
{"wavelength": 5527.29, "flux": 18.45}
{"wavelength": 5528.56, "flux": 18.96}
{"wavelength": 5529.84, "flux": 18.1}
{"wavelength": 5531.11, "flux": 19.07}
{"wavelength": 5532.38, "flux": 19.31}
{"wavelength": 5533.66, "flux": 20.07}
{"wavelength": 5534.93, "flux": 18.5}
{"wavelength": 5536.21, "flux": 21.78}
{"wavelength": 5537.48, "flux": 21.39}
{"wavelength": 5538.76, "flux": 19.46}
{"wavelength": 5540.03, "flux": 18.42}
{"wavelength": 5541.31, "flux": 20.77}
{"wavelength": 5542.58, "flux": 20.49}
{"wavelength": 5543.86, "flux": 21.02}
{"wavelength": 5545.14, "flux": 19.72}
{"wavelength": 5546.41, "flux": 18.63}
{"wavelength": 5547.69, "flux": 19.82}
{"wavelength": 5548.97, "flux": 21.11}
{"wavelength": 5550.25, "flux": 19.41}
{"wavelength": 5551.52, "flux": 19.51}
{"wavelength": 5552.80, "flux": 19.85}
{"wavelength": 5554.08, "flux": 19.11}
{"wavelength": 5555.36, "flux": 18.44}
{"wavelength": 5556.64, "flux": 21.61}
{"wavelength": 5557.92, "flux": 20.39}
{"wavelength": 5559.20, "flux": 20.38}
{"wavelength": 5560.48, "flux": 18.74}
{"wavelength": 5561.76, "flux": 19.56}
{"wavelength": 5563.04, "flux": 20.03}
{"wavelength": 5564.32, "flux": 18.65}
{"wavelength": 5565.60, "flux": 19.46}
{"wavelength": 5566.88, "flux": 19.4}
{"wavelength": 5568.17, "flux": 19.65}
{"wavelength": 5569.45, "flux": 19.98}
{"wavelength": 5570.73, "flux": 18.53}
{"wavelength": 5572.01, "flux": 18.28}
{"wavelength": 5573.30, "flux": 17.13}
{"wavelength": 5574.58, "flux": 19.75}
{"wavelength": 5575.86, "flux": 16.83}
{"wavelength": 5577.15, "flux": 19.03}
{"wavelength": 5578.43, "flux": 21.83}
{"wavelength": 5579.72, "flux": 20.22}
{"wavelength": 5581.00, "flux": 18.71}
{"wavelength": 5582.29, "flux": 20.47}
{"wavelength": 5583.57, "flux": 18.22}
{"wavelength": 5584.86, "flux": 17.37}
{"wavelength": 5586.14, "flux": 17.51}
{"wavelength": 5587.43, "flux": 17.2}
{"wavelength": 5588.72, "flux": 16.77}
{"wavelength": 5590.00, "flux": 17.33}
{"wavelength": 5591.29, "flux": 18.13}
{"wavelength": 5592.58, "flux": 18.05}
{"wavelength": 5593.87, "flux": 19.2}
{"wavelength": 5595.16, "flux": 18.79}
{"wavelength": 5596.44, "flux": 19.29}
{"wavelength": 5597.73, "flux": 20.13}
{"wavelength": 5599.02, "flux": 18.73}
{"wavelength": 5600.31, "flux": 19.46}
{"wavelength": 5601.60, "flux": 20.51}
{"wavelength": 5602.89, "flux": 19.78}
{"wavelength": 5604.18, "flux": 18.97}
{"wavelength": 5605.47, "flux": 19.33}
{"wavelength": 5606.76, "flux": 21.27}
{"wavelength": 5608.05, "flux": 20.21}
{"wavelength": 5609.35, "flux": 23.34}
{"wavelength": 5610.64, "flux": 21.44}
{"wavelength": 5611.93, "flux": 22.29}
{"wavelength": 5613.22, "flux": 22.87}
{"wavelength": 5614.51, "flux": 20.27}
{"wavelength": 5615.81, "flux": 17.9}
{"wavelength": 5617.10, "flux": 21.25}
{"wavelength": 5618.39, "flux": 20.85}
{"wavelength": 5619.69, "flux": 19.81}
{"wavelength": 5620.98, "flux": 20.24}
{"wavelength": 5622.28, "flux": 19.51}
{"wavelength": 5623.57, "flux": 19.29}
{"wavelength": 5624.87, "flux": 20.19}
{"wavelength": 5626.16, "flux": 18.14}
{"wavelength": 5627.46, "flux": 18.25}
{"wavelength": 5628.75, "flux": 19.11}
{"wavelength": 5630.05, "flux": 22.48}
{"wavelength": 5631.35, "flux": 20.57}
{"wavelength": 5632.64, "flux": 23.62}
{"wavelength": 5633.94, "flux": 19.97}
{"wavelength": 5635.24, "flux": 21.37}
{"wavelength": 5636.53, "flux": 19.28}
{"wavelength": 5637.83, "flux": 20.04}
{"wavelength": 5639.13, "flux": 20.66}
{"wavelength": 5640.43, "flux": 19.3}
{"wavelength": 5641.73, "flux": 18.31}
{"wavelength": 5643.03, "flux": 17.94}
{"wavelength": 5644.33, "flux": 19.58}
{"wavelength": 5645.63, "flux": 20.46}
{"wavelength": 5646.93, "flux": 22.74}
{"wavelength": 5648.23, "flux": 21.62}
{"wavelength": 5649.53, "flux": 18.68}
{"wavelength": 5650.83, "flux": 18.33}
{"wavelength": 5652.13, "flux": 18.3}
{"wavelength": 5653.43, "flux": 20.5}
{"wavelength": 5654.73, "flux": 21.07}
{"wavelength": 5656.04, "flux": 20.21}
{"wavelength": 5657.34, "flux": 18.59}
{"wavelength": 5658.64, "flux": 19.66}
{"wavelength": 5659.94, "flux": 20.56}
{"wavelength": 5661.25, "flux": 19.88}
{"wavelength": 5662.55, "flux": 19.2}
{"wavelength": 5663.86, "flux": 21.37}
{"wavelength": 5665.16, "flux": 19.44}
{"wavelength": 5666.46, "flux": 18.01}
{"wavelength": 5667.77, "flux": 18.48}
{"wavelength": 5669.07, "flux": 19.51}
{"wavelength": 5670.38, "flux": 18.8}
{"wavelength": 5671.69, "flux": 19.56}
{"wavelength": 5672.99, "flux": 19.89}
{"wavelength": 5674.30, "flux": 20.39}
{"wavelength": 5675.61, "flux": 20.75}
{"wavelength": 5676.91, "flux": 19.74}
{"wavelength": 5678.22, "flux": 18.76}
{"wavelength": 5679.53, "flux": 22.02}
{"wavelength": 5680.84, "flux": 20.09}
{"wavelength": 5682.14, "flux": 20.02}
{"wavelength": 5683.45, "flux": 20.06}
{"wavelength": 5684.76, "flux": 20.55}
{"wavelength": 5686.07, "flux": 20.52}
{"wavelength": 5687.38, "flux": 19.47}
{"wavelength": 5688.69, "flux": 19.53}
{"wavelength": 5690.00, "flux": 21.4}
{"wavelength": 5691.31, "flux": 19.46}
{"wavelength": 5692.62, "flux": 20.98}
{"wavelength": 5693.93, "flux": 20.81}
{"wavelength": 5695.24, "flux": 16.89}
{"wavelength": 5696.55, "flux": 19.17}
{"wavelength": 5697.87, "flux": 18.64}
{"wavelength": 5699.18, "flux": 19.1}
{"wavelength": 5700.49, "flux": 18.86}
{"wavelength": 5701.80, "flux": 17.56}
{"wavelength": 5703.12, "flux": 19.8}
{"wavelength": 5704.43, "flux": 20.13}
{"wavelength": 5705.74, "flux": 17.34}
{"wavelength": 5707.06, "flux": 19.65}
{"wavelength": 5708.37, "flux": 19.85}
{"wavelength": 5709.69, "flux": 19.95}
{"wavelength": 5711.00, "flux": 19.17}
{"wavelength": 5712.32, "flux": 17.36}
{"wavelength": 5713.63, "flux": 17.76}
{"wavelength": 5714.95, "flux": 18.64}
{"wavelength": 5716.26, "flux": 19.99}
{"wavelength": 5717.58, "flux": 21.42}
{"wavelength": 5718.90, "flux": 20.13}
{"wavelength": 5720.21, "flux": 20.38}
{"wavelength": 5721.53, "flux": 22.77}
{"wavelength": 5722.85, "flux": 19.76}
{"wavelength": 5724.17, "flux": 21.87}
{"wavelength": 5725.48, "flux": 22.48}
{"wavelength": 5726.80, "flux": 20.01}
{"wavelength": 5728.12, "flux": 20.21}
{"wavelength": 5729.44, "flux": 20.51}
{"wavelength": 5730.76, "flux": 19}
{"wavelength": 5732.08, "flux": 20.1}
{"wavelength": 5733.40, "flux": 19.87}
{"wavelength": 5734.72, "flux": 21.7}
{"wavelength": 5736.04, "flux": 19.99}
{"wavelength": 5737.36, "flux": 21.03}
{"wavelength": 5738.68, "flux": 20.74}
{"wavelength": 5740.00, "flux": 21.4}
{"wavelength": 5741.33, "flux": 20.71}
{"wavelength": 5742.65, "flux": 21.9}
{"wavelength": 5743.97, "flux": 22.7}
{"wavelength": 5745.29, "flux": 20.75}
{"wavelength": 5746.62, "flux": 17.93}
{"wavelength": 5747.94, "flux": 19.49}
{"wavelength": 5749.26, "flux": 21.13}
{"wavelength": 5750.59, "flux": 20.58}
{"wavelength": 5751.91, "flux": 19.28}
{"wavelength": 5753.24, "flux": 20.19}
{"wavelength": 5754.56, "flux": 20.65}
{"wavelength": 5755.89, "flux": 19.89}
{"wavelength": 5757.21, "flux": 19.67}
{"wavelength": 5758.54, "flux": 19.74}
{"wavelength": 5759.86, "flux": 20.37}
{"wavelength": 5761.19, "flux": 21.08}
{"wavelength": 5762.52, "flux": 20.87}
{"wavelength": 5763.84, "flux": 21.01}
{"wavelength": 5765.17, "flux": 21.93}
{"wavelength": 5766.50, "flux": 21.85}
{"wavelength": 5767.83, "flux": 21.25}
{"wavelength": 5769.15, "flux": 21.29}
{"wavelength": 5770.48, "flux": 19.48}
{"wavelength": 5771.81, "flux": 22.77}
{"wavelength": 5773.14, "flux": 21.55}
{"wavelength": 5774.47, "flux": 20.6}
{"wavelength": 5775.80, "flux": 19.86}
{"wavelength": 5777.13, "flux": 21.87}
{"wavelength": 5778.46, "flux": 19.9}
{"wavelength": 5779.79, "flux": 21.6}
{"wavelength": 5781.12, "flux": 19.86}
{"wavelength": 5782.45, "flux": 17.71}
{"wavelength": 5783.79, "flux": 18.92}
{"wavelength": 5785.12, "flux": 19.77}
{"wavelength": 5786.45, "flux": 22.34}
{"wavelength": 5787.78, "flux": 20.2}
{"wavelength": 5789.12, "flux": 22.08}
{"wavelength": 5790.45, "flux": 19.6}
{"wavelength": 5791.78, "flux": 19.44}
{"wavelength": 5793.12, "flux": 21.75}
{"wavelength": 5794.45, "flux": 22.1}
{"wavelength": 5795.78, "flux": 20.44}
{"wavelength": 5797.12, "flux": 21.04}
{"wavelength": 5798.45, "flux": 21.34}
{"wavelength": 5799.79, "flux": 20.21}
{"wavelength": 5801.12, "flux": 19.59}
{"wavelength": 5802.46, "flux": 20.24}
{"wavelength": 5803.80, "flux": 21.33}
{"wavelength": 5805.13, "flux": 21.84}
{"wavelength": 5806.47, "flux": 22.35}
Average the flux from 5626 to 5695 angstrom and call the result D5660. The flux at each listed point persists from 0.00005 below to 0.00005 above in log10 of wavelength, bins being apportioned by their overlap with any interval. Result 20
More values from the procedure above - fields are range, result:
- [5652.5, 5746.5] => 20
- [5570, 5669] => 19.6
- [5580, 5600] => 18.4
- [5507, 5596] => 19.3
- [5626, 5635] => 20.5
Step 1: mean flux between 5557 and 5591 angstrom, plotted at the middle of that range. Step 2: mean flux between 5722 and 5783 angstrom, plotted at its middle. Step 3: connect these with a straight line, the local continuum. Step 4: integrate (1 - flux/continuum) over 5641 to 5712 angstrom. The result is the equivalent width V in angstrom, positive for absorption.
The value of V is 0.9 angstrom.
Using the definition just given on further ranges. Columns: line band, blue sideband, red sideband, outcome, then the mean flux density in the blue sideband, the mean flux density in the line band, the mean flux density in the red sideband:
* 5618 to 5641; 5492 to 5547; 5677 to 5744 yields -0.4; 19.5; 20.1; 20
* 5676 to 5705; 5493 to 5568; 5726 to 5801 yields 0.8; 19.6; 19.7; 20.6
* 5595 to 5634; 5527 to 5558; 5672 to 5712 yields -1.1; 19.7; 20.3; 19.7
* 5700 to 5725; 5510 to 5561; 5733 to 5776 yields 1.1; 19.6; 19.6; 20.7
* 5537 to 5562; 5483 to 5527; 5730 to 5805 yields -0.3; 19.5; 19.9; 20.6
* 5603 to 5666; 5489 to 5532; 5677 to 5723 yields -1.9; 19.4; 20.2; 19.7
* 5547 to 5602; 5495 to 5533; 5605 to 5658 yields 1.9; 19.3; 19.1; 20.2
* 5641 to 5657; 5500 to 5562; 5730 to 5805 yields 0.2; 19.6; 19.8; 20.6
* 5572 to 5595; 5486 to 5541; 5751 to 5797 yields 1.6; 19.5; 18.5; 20.6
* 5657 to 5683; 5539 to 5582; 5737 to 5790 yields 0.5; 19.5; 19.8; 20.6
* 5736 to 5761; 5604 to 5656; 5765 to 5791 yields 0.2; 20.2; 20.5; 20.7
